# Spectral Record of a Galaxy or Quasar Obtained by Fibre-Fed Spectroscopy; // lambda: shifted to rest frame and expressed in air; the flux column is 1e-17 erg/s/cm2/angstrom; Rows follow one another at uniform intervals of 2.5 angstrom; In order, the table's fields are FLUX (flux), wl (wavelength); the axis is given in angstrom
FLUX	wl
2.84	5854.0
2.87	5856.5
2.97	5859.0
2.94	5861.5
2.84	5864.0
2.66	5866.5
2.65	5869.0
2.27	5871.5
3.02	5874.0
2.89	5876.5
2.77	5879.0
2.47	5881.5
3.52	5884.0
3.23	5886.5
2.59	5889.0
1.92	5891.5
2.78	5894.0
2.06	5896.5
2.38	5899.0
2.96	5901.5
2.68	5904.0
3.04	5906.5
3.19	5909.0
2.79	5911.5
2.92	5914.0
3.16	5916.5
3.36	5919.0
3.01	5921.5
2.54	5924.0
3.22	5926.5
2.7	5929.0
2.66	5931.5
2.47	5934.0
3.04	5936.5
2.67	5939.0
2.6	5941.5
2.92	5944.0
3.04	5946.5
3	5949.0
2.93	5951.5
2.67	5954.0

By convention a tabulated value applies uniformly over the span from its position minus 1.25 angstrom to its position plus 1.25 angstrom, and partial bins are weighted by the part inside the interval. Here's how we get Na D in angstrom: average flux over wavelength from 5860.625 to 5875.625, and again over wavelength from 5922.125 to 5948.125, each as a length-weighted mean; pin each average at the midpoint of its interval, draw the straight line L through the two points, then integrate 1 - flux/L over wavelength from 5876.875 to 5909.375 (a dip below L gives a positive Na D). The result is 0.3 angstrom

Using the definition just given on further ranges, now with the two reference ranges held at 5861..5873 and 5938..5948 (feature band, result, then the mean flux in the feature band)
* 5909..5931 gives -1.6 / 2.97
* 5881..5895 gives -0.3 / 2.77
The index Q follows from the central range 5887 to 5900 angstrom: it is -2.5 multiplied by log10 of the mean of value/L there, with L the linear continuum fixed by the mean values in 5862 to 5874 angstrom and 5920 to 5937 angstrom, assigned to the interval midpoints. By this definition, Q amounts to 0.140 mag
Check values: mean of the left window 2.67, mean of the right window 2.8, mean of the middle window 2.4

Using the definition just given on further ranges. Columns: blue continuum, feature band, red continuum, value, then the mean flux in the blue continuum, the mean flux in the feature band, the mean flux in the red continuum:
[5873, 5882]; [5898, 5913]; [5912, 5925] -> 0.03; 2.81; 2.85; 2.99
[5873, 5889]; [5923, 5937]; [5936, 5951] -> 0.05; 2.95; 2.76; 2.87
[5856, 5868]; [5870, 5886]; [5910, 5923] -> 0.03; 2.85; 2.84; 3.04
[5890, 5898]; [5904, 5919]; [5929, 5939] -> -0.22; 2.27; 3.02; 2.71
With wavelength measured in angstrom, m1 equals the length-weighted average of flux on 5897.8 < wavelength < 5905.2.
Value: 2.68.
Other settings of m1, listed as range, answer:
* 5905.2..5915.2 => 2.98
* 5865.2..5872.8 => 2.53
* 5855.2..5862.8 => 2.93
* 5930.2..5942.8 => 2.69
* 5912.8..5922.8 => 3.11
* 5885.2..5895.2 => 2.63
